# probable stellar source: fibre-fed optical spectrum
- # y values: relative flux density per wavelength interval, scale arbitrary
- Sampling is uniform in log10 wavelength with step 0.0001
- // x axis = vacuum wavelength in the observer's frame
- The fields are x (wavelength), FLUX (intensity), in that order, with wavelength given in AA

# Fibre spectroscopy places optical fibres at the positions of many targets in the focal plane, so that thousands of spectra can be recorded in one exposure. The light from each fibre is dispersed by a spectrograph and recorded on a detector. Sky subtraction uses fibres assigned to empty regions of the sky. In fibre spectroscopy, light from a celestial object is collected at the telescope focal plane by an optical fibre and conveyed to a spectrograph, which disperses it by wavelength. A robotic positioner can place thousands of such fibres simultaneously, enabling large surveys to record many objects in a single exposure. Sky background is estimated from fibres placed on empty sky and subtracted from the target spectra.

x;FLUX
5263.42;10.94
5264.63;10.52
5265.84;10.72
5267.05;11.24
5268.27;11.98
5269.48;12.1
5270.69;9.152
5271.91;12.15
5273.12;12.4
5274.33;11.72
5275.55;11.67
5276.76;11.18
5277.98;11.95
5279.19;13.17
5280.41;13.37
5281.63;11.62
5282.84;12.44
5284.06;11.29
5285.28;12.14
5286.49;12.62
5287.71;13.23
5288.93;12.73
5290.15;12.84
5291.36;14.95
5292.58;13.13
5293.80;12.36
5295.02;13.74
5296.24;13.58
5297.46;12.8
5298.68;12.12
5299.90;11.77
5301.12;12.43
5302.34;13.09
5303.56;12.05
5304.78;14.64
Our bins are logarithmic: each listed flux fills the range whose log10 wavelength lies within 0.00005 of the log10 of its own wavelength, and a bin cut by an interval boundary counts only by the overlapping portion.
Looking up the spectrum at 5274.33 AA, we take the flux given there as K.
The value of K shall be 11.72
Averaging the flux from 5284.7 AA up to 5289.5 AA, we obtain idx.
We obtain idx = 12.7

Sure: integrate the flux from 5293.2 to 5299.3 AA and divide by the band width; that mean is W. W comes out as 12.9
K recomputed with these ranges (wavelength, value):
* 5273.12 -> 12.4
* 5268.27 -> 11.98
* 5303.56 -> 12.05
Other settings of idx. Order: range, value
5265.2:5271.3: 11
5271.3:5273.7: 12.3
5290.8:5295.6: 13.5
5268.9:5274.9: 11.5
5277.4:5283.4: 12.5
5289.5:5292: 13.9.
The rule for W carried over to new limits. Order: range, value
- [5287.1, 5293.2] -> 13.4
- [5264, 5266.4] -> 10.6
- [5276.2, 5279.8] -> 12.1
